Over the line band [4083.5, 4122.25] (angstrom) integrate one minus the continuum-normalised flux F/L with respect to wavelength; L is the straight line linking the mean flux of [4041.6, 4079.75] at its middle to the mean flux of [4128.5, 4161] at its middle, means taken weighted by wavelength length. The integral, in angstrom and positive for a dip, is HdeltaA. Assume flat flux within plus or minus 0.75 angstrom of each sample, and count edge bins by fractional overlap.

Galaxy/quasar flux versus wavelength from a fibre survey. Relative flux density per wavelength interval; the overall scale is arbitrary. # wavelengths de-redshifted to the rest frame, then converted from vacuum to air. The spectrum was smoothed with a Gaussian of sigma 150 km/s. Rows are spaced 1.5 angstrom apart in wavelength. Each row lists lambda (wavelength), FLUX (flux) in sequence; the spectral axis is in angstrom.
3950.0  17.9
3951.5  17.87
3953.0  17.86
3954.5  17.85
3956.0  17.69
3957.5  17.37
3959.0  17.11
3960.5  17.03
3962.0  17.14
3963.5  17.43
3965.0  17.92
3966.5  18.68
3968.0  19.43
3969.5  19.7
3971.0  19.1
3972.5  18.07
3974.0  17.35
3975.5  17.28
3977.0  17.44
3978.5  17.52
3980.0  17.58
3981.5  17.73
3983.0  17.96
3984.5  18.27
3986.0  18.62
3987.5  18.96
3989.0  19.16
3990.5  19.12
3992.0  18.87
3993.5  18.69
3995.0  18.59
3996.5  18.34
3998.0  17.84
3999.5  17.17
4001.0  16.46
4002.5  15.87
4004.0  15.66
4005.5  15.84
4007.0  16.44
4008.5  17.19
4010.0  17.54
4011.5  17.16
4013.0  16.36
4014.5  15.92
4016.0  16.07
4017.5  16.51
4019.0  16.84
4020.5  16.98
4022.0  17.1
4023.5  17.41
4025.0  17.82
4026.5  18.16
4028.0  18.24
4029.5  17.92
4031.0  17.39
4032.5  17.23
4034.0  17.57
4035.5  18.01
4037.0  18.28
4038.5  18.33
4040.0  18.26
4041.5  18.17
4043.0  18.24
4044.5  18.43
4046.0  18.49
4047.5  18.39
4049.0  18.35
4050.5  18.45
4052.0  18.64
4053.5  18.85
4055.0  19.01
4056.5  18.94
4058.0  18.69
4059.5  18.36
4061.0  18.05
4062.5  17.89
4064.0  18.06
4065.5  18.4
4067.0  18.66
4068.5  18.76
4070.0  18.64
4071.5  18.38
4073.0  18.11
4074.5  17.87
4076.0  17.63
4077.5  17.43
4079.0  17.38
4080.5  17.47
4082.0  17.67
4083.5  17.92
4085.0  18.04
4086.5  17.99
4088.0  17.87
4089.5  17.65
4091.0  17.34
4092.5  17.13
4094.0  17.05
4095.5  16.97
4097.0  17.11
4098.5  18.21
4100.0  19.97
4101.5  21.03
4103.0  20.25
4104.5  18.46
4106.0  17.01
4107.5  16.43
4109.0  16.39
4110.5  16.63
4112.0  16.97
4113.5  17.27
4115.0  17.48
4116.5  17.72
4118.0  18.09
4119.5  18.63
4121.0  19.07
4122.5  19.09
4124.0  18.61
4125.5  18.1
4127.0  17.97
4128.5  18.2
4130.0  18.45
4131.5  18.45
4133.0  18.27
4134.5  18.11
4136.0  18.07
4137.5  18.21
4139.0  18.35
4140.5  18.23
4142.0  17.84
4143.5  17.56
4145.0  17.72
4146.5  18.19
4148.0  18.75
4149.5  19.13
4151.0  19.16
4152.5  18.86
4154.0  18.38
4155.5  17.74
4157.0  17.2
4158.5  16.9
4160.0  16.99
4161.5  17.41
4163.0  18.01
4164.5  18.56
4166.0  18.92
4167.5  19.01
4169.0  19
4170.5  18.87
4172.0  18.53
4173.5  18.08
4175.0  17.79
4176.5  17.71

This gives 0.7 angstrom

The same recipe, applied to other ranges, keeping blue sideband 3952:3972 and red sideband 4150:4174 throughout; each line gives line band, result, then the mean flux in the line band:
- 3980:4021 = 1.5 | 17.4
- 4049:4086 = -0.2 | 18.2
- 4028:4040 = 0.2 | 17.9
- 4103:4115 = 0.6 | 17.3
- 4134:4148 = 0.1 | 18.1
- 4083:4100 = 0.5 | 17.7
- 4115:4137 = -0.1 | 18.3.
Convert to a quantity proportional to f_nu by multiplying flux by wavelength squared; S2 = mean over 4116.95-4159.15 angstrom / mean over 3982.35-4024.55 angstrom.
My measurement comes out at 1.12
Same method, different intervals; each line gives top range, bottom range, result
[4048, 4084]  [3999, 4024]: 1.13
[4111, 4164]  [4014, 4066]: 1.06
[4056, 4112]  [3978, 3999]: 1.03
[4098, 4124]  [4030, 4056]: 1.03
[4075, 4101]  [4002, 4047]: 1.06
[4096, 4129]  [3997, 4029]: 1.13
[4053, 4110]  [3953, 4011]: 1.07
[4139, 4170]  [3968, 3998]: 1.08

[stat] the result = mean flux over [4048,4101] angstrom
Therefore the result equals 18.1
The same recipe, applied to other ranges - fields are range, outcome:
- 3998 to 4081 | 17.7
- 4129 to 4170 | 18.2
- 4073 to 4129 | 17.9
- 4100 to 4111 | 18.2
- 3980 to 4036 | 17.5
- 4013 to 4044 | 17.5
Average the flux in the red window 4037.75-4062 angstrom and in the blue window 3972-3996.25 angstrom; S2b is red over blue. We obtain 1.01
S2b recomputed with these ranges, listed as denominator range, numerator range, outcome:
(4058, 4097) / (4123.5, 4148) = 1.02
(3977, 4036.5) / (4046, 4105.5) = 1.04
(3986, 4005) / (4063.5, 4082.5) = 1.01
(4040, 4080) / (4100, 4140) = 0.99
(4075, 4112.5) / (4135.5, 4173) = 1.03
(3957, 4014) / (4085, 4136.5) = 1.02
